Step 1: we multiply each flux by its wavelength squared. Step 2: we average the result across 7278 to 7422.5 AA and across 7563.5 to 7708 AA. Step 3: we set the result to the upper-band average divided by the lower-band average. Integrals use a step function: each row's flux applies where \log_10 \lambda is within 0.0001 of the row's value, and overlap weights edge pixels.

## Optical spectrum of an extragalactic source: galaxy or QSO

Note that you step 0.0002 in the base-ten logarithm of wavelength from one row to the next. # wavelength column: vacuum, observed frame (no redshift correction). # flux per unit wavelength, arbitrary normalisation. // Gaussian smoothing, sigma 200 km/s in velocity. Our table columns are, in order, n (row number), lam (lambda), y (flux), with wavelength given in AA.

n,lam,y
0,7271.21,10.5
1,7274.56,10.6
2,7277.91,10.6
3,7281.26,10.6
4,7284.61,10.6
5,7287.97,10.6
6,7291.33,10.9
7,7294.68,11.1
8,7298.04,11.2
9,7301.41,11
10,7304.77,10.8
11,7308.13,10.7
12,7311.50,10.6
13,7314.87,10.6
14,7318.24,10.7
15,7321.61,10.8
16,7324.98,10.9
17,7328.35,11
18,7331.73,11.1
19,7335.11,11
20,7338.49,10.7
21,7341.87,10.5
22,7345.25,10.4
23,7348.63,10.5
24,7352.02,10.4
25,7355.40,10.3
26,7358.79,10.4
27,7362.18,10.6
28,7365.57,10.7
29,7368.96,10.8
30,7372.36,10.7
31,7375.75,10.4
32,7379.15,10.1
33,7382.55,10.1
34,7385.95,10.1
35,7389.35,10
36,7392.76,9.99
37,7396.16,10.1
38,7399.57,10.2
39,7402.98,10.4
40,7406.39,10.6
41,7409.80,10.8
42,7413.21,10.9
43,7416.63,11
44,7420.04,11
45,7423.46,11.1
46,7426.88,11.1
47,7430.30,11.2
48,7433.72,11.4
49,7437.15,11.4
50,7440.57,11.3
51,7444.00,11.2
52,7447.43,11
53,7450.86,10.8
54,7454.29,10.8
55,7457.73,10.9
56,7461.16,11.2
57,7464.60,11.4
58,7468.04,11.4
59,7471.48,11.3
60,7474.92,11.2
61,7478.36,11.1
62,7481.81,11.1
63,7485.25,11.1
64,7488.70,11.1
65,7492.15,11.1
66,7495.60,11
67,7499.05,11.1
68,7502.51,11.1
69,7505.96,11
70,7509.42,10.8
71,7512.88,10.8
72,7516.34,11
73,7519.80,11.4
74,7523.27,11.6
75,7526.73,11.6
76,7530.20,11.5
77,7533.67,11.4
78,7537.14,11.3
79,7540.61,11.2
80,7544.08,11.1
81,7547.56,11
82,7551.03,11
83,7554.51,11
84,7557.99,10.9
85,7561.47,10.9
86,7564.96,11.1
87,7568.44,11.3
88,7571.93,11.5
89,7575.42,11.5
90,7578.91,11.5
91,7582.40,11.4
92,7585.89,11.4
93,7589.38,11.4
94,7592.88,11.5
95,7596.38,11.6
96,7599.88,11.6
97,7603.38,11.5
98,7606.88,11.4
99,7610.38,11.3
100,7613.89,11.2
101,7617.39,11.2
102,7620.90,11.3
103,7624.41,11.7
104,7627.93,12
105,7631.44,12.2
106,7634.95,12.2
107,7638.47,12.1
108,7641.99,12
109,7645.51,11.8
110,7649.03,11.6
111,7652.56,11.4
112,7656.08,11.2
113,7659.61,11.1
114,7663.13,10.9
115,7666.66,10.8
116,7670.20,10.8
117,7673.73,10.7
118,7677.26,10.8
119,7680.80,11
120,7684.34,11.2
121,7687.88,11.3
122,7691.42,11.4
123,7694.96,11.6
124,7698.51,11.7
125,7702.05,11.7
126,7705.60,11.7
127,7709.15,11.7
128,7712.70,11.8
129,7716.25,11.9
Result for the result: 1.16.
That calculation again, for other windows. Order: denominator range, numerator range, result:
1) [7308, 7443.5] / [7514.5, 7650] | 1.13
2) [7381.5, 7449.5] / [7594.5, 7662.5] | 1.14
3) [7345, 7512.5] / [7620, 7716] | 1.13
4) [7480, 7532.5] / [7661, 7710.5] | 1.06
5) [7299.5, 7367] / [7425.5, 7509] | 1.08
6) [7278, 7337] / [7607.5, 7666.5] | 1.17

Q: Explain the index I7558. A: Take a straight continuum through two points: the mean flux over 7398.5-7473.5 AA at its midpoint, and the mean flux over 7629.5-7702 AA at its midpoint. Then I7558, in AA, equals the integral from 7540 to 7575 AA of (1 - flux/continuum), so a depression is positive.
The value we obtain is 0.3 AA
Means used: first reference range 11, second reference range 11.4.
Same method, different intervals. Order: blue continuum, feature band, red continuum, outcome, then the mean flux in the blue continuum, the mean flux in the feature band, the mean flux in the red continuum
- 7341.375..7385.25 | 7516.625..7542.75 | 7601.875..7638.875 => -0.43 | 10.4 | 11.4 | 11.6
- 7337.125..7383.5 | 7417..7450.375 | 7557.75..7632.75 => -1.21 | 10.5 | 11.2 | 11.4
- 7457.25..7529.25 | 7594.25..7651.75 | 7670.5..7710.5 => -2.01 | 11.2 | 11.7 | 11.3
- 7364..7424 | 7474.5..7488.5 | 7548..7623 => -0.33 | 10.5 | 11.1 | 11.3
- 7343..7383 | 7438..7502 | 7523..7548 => -0.66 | 10.5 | 11.1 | 11.3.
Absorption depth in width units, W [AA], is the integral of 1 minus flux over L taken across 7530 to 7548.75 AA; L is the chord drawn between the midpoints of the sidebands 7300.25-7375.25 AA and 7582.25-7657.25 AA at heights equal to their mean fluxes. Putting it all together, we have 0.2 AA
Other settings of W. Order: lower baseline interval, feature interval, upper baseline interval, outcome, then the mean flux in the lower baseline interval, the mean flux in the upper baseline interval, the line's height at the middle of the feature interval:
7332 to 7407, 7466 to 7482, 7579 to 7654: -0.5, 10.4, 11.6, 10.9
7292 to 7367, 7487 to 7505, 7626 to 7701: 0.0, 10.7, 11.4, 11.1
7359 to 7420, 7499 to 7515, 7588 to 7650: 0.2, 10.5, 11.6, 11.1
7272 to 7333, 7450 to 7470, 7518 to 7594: 0.0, 10.8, 11.3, 11.1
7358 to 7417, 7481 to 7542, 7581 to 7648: -0.5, 10.4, 11.6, 11.1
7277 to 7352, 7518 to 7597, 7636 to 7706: -1.0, 10.8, 11.3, 11.2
